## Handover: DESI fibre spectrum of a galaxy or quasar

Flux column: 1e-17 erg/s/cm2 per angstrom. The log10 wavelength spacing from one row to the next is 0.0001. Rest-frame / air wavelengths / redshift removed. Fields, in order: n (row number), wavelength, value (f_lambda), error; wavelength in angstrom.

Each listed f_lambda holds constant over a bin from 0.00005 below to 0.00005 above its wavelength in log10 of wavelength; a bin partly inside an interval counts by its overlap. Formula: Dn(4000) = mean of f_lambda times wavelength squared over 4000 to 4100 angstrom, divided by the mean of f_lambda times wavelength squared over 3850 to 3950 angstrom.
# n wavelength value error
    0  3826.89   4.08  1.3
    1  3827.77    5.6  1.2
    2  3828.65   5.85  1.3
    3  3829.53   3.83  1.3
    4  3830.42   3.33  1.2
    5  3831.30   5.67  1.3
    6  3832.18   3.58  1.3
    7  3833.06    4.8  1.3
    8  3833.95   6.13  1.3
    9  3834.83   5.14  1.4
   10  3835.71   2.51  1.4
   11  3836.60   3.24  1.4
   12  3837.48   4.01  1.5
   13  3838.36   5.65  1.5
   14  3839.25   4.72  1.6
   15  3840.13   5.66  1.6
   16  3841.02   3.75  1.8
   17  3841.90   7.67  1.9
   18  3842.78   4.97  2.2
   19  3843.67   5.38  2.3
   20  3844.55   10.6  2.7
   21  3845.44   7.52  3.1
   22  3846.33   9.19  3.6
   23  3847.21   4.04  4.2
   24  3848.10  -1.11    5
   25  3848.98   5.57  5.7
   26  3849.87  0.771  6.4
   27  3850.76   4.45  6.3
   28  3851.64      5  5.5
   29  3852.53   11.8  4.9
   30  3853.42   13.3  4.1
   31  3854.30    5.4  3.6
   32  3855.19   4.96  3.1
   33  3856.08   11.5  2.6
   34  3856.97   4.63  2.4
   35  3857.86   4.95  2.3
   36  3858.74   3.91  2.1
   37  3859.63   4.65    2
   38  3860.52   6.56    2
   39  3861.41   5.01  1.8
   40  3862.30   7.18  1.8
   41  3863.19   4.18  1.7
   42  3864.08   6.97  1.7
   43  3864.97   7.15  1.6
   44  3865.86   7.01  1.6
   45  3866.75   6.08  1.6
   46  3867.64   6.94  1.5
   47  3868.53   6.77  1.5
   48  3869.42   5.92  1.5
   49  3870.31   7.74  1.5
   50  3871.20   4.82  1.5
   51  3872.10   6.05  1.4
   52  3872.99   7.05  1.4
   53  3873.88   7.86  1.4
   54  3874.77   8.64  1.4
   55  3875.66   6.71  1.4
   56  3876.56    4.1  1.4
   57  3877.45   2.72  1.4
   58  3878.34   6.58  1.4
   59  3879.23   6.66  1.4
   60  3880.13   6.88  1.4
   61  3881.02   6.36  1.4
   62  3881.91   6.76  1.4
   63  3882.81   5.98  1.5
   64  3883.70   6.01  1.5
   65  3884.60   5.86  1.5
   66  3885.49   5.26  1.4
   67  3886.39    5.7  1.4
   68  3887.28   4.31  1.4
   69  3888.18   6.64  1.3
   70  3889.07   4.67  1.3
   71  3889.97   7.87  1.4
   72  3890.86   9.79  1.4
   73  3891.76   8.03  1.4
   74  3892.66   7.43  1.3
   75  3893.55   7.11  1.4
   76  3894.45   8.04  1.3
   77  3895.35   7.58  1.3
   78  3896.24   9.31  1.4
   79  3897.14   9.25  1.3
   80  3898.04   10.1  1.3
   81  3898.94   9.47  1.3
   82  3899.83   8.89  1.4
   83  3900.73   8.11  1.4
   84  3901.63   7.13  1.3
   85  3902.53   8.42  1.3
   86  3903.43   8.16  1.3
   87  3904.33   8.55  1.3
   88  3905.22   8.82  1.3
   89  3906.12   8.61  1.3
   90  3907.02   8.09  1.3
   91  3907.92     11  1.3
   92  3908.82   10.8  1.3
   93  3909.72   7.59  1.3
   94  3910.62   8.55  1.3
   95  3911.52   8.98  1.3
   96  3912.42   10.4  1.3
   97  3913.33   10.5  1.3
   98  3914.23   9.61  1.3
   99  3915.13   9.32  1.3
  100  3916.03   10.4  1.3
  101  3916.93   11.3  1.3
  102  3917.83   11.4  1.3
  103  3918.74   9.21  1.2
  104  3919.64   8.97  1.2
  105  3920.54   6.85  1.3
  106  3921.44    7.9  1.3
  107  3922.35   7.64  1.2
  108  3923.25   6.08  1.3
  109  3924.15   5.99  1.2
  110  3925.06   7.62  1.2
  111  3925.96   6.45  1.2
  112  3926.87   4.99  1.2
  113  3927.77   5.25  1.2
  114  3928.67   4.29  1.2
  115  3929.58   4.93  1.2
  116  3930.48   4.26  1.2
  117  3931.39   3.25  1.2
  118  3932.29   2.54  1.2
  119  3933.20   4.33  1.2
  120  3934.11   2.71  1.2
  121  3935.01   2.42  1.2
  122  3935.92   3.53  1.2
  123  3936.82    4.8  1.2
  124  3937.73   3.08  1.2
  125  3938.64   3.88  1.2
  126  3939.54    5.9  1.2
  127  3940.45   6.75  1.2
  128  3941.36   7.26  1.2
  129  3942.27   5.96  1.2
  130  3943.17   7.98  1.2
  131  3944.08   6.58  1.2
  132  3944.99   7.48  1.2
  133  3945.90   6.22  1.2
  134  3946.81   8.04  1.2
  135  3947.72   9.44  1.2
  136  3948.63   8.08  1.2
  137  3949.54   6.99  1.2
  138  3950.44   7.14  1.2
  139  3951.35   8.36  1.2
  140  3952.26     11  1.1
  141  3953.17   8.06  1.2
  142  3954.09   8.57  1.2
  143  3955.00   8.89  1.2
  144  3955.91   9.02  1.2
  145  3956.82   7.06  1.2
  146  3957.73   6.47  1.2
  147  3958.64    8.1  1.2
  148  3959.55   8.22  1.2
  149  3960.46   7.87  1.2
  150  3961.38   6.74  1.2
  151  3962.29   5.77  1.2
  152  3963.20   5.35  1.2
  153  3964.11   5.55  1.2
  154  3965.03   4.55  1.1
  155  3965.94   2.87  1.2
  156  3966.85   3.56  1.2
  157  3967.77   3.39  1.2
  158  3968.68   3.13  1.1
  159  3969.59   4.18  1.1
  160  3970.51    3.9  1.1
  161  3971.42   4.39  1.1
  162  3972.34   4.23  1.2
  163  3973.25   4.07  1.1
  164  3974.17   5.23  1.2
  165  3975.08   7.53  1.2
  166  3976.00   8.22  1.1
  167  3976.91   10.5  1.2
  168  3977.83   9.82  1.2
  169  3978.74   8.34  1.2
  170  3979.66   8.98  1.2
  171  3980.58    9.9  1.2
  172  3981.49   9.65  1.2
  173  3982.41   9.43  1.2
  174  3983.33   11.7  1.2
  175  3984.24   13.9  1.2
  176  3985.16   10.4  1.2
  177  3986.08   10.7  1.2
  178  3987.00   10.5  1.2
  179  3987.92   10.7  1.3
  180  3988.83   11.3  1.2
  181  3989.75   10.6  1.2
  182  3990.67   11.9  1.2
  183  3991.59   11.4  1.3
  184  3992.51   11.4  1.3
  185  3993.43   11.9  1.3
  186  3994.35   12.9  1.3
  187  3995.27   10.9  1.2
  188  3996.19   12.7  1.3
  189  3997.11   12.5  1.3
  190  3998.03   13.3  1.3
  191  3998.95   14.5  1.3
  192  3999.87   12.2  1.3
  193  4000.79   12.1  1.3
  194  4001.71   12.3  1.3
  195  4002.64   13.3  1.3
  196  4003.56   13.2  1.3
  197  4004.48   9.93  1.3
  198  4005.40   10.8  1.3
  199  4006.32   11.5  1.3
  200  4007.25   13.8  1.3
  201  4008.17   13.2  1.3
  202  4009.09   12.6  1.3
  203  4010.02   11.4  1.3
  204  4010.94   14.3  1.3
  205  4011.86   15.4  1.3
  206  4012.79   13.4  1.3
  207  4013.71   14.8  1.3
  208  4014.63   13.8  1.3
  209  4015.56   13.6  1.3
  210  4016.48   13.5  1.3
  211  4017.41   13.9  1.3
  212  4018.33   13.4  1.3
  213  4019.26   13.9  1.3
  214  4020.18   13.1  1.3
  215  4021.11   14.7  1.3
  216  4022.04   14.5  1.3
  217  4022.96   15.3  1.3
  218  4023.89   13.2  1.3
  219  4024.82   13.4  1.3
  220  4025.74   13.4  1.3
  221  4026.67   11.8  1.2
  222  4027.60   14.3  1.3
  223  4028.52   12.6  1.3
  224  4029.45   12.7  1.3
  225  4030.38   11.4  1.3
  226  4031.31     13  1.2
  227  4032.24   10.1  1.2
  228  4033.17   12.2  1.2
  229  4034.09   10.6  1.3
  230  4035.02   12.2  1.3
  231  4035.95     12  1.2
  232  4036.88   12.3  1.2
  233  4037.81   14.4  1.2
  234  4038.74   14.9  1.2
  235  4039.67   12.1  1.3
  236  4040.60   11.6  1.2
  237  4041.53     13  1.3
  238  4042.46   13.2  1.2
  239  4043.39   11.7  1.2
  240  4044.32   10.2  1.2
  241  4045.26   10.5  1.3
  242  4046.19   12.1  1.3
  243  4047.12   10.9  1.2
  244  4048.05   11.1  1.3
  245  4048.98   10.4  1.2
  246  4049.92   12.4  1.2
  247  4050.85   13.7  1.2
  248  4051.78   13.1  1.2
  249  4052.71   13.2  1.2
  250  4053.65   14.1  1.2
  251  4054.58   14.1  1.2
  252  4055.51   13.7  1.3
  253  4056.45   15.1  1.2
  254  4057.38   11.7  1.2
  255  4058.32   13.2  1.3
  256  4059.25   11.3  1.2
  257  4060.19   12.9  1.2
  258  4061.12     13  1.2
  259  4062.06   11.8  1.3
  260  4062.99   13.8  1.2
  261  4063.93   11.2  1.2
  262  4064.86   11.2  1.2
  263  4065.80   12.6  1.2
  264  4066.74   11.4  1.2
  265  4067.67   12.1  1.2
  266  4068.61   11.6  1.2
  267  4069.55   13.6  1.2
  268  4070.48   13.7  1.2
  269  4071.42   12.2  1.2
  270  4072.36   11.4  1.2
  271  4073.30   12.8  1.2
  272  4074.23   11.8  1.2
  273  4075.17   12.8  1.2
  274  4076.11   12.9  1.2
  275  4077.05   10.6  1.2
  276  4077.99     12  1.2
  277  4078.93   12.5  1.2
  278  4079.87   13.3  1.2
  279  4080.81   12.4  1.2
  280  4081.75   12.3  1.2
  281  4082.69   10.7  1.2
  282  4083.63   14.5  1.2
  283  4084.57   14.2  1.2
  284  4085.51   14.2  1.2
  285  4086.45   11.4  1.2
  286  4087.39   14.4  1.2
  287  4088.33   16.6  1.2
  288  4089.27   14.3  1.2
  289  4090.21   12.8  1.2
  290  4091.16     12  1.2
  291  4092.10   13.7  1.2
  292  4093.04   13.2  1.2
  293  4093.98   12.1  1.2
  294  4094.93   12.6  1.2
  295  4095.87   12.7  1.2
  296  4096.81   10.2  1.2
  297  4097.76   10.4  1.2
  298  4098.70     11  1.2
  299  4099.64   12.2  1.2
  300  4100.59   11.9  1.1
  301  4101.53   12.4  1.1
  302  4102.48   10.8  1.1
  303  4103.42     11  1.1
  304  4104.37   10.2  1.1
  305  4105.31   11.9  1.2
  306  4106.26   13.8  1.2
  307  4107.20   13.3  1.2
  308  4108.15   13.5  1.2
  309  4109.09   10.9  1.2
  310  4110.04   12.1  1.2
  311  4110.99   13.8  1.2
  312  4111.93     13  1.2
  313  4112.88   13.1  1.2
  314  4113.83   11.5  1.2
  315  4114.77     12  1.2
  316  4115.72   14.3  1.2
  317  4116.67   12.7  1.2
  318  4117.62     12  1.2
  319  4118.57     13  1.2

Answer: 1.97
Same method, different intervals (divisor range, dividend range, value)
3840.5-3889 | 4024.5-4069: 2.22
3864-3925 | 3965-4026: 1.49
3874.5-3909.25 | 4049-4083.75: 1.84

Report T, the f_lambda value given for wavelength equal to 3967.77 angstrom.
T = 3.39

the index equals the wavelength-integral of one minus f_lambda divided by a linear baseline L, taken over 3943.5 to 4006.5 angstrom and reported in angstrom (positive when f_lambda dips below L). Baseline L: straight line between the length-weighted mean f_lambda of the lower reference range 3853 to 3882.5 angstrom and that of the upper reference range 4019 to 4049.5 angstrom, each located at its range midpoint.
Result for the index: 9.7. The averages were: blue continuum 6.42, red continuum 12.5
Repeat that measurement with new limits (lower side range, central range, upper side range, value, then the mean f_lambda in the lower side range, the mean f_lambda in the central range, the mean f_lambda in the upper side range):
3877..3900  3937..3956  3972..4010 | 4.0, 7.03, 7.3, 10.9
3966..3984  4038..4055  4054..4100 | -2.3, 6.85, 12.4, 12.6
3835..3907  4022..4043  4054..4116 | -3.2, 6.54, 12.8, 12.5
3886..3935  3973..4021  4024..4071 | -4.3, 7.6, 11.7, 12.5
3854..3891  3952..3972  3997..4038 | 8.0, 6.18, 6.15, 13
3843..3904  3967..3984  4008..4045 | 6.1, 6.68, 7.06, 13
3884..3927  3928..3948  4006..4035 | 9.2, 8.2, 5.22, 13.2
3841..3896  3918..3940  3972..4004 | 8.1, 6.35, 5.36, 10.7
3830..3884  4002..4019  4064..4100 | -4.4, 5.87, 13.1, 12.5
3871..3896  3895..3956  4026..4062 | 3.6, 6.52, 7.47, 12.4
